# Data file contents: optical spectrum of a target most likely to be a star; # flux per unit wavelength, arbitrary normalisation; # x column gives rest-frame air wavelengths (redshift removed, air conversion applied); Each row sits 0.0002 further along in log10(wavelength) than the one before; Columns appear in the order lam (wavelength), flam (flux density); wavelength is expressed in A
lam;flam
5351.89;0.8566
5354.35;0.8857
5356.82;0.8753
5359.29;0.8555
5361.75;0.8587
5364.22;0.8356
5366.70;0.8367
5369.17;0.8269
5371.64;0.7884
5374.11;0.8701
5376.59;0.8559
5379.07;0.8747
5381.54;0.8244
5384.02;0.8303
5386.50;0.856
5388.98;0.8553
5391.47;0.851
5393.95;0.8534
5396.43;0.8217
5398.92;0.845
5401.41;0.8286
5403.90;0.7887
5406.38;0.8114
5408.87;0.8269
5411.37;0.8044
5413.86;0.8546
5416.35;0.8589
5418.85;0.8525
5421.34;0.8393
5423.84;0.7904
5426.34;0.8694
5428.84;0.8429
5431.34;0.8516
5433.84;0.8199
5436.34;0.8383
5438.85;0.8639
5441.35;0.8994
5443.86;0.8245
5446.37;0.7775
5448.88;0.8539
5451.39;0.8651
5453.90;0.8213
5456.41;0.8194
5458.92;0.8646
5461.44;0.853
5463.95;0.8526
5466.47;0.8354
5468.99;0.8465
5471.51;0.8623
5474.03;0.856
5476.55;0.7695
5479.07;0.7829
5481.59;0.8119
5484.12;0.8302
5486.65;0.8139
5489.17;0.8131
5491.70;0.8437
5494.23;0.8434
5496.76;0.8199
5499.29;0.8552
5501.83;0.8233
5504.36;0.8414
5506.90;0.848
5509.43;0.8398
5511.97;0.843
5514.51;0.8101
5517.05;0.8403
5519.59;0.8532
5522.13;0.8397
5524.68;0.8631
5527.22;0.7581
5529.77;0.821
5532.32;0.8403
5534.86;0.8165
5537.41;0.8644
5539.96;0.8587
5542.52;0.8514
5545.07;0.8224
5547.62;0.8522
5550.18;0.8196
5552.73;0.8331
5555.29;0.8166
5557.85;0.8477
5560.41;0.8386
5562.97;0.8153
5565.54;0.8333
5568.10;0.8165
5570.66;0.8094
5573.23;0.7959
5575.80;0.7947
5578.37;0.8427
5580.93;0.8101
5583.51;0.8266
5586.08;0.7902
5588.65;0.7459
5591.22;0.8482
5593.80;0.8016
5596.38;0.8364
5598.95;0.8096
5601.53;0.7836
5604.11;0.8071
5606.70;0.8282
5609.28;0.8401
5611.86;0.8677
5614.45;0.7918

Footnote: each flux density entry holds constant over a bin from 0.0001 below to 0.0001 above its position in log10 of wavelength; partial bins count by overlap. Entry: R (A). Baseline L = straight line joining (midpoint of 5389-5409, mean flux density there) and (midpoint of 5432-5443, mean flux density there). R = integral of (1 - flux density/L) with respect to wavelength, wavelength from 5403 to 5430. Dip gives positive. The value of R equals 0.3 A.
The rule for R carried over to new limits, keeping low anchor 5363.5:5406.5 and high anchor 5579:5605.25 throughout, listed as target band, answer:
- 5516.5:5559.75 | -1.1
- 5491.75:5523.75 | -0.8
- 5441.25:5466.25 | -0.4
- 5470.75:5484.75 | 0.1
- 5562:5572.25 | -0.1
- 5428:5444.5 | -0.4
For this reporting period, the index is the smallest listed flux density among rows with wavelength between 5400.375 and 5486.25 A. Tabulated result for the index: 0.7695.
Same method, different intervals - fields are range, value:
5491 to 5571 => 0.7581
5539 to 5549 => 0.8224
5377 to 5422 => 0.7887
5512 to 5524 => 0.8101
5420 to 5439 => 0.7904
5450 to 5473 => 0.8194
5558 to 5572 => 0.8094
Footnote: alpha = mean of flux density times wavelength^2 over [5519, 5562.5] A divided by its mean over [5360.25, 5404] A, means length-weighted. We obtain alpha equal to 1.1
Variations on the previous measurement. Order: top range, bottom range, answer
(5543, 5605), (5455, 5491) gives 1.02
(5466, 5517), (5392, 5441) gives 1.02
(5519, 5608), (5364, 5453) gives 1.04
